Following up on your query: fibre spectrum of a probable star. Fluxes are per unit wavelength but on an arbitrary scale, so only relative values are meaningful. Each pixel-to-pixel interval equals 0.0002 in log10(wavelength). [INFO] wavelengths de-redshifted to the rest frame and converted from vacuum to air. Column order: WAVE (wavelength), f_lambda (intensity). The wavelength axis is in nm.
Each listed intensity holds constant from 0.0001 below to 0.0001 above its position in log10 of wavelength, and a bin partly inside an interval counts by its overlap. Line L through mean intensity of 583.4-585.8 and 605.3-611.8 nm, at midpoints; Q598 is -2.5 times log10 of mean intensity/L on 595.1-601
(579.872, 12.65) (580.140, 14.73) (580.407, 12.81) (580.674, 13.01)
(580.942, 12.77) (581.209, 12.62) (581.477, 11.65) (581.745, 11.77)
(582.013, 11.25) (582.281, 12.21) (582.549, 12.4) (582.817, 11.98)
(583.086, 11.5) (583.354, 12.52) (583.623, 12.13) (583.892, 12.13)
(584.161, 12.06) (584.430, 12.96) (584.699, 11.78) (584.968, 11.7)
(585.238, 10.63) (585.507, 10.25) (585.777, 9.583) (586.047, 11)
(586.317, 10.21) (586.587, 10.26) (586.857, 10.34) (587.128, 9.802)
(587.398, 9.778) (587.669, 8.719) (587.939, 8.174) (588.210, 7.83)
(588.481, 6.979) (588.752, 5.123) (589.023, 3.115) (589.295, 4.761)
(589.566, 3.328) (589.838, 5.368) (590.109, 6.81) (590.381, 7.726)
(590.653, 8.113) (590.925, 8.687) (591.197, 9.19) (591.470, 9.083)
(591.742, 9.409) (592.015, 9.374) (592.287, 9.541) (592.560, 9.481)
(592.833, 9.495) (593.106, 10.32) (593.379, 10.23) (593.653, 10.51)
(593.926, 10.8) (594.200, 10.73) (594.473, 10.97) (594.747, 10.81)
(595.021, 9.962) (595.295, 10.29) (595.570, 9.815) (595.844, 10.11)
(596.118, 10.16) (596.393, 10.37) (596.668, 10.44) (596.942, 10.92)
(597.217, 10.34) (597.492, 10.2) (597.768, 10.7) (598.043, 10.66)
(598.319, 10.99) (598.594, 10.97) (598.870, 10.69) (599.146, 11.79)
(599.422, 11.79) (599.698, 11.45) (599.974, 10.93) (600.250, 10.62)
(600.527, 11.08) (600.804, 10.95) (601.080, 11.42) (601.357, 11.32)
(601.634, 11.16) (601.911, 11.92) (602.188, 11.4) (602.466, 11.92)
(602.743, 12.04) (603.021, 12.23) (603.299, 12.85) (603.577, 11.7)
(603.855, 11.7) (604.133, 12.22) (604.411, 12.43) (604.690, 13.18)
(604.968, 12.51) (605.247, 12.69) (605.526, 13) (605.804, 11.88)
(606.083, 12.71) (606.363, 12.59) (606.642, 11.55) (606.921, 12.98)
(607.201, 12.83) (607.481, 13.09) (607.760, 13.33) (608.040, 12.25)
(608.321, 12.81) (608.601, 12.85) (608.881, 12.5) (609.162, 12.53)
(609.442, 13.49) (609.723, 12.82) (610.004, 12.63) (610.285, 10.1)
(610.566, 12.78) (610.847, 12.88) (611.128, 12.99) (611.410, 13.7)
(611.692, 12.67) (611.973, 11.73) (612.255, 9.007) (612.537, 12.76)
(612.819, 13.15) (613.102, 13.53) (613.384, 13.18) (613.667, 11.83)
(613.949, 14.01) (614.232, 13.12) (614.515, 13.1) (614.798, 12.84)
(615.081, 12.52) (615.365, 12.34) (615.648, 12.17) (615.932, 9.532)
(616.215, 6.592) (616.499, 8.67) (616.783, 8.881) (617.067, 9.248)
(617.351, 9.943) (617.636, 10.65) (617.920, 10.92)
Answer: 0.139 mag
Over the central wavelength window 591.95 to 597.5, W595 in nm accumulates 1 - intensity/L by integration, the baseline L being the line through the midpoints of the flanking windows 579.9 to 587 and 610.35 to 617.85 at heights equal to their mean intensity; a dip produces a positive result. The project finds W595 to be 0.707 nm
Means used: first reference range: 11.8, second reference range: 11.7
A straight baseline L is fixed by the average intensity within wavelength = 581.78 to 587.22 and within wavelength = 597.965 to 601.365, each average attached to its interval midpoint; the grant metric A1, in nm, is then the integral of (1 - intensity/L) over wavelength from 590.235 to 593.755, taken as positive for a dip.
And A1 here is 0.61 nm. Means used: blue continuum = 11.4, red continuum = 11.1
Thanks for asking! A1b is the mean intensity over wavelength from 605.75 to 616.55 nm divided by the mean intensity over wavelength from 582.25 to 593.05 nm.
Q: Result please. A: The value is 1.31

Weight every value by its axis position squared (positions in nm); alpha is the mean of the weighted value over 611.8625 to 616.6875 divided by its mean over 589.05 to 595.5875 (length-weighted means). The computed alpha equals 1.4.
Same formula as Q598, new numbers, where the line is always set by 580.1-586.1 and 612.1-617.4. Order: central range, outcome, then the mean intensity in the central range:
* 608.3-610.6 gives -0.09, 12.5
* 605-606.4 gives -0.09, 12.6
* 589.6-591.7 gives 0.46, 7.71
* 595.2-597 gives 0.14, 10.3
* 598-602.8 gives 0.04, 11.3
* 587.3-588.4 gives 0.36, 8.5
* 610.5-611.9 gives -0.13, 13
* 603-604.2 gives -0.05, 12.1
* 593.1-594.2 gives 0.12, 10.5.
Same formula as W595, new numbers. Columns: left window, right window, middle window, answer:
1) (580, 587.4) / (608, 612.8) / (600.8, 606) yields 0.063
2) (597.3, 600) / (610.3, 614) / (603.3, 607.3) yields -0.234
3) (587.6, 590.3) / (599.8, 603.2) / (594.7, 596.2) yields -0.231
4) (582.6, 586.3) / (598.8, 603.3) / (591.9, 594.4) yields 0.308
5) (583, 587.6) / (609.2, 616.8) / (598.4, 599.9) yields 0.030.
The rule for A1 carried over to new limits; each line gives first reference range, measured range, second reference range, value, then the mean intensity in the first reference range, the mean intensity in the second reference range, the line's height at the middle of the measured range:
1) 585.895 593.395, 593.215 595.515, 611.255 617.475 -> -0.42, 8.27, 11.6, 8.9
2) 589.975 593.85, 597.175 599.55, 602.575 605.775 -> -0.01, 9.17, 12.4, 10.9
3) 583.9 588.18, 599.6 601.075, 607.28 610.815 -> 0.10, 10.5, 12.6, 11.8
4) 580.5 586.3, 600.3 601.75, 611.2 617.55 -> 0.06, 11.8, 11.6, 11.7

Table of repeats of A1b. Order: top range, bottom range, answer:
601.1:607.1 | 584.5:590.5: 1.45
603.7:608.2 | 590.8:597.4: 1.25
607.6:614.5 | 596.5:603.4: 1.12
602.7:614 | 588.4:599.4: 1.35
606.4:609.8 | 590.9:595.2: 1.28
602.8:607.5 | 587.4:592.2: 1.71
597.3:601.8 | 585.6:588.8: 1.21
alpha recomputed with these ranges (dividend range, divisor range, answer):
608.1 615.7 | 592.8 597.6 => 1.28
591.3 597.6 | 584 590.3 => 1.19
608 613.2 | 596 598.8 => 1.23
